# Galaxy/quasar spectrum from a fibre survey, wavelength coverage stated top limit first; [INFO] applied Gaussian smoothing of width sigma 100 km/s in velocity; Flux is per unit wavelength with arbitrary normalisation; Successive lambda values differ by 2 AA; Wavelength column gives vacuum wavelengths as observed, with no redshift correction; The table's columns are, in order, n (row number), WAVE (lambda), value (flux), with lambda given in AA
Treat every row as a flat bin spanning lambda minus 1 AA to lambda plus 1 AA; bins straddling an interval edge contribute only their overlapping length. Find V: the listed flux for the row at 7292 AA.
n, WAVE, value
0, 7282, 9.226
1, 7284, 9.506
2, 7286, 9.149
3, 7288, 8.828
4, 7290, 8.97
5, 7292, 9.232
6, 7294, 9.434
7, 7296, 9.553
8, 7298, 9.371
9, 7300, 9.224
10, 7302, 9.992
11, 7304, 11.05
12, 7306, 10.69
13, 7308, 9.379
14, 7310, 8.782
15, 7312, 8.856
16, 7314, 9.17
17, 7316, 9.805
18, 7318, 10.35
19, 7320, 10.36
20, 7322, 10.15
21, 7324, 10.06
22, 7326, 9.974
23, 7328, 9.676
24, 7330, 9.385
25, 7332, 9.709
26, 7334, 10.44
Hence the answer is 9.232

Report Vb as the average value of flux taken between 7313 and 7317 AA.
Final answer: 9.49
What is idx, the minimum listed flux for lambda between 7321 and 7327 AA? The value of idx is 9.974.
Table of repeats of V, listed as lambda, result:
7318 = 10.35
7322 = 10.15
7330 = 9.385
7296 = 9.553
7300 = 9.224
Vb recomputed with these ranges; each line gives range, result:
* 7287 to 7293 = 9.01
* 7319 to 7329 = 10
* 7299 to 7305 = 10.1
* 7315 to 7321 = 10.2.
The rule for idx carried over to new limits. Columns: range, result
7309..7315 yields 8.782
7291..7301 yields 9.224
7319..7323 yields 10.15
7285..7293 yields 8.828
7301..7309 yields 9.379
